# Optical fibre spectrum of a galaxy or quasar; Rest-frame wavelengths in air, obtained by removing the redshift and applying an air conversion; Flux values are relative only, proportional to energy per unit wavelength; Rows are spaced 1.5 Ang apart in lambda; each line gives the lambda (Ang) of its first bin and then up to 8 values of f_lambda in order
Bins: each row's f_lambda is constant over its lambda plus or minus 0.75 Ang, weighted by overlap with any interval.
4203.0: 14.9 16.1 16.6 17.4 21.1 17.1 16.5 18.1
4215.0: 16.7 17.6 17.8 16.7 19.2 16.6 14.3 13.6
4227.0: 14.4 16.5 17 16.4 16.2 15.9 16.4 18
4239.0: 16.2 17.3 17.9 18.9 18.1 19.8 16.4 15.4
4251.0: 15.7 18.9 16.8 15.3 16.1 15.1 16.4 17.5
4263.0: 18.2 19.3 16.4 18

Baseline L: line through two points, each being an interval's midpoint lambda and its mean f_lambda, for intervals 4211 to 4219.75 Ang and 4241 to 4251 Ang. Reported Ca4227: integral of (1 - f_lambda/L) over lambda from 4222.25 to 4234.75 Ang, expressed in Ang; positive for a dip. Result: 1.3 Ang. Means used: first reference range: 17.3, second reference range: 17.6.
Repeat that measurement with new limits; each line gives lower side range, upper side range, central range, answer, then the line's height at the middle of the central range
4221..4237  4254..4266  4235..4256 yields -1.1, 16.4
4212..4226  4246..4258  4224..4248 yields 0.0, 16.7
